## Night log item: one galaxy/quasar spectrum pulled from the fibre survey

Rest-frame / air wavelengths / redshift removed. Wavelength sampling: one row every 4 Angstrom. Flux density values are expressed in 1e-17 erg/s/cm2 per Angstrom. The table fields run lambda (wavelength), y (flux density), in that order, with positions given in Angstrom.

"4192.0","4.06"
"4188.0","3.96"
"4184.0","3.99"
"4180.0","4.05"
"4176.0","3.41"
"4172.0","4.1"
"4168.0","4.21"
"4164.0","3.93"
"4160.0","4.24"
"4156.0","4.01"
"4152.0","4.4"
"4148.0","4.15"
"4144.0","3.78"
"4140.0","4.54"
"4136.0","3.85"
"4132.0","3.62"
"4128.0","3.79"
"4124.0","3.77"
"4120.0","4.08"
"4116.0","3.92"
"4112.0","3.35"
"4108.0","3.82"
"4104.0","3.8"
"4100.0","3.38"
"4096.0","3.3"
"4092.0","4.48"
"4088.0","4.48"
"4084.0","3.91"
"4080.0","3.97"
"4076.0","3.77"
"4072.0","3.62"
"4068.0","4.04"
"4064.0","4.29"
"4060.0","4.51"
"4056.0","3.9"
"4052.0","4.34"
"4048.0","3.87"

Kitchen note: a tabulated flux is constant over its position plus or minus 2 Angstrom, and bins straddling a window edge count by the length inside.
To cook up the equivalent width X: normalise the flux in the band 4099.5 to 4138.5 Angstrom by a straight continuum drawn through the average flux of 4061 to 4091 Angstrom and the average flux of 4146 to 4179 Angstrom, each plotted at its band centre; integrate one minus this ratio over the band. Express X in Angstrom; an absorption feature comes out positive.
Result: 2.8 Angstrom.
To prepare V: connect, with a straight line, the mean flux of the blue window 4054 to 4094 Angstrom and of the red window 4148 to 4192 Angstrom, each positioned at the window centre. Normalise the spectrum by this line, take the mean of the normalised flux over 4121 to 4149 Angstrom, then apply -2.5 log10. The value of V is 0.04 mag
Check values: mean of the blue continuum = 4.1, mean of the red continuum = 4.04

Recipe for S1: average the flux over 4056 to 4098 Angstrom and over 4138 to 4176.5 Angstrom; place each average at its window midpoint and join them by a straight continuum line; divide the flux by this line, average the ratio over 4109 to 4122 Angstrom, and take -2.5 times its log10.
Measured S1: 0.08 mag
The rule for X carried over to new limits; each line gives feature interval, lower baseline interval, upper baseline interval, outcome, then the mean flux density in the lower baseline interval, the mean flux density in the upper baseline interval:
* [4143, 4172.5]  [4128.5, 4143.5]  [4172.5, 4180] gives -2.2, 3.96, 3.72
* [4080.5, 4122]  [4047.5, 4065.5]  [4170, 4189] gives 2.4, 4.21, 3.9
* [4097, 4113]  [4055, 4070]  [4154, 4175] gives 2.2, 4.2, 4.07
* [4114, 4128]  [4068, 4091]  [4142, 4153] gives 0.5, 3.98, 4.08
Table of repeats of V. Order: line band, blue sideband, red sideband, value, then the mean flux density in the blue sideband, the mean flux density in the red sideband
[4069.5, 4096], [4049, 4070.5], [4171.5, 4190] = 0.039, 4.19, 3.89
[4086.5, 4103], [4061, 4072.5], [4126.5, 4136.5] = 0.013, 4.08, 3.74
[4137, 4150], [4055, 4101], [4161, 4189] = -0.044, 3.99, 3.96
